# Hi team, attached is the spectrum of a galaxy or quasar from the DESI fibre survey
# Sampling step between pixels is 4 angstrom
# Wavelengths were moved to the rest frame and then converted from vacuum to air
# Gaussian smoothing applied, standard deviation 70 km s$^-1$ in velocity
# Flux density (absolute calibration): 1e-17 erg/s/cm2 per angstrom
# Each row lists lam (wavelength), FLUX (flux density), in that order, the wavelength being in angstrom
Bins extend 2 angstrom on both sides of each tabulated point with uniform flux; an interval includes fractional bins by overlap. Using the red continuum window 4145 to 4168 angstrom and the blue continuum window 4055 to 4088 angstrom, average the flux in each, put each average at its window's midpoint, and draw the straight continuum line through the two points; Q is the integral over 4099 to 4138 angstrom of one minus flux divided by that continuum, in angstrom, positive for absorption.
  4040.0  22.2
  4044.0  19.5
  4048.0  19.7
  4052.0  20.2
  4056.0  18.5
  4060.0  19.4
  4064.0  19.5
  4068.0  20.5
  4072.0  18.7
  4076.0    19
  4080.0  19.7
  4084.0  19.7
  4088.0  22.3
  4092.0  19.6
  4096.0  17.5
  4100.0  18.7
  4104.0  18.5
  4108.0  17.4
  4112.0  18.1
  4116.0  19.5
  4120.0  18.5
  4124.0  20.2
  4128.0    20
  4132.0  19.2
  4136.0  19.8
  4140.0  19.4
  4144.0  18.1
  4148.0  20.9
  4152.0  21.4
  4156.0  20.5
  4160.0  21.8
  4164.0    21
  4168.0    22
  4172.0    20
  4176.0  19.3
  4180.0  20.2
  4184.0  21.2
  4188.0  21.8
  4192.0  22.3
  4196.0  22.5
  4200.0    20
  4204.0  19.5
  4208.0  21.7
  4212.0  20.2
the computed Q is 2.7 angstrom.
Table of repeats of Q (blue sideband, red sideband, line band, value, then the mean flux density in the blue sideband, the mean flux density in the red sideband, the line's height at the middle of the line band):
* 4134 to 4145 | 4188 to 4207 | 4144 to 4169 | -1.5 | 19.2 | 21.2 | 19.8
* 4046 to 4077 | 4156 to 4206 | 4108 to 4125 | 1.1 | 19.5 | 20.9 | 20.1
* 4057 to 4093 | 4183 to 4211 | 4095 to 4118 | 2.1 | 19.8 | 21.2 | 20.2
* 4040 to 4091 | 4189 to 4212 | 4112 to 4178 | 1.8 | 19.8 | 21.1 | 20.6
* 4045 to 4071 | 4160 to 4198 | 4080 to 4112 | 1.6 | 19.6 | 21.2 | 20.1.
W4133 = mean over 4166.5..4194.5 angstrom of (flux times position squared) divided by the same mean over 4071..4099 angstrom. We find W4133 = 1.13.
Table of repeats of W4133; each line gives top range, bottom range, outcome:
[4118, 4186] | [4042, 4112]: 1.09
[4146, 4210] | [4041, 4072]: 1.13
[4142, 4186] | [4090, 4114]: 1.16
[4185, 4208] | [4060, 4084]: 1.16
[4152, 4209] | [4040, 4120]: 1.14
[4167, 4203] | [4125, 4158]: 1.07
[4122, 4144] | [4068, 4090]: 1.01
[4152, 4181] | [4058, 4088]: 1.10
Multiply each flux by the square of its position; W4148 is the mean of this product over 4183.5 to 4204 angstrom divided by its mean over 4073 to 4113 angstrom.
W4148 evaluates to 1.18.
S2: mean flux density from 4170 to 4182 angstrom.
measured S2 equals 19.8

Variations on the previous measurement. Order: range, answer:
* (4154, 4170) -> 21.3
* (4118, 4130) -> 19.6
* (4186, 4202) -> 21.6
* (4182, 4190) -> 21.5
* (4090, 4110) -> 18.3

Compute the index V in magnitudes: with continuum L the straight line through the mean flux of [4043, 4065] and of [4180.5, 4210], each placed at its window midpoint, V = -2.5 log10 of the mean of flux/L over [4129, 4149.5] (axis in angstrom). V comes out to 0.06 mag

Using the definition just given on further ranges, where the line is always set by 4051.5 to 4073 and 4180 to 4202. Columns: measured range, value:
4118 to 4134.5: 0.052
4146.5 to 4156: -0.010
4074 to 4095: -0.008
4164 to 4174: 0.005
